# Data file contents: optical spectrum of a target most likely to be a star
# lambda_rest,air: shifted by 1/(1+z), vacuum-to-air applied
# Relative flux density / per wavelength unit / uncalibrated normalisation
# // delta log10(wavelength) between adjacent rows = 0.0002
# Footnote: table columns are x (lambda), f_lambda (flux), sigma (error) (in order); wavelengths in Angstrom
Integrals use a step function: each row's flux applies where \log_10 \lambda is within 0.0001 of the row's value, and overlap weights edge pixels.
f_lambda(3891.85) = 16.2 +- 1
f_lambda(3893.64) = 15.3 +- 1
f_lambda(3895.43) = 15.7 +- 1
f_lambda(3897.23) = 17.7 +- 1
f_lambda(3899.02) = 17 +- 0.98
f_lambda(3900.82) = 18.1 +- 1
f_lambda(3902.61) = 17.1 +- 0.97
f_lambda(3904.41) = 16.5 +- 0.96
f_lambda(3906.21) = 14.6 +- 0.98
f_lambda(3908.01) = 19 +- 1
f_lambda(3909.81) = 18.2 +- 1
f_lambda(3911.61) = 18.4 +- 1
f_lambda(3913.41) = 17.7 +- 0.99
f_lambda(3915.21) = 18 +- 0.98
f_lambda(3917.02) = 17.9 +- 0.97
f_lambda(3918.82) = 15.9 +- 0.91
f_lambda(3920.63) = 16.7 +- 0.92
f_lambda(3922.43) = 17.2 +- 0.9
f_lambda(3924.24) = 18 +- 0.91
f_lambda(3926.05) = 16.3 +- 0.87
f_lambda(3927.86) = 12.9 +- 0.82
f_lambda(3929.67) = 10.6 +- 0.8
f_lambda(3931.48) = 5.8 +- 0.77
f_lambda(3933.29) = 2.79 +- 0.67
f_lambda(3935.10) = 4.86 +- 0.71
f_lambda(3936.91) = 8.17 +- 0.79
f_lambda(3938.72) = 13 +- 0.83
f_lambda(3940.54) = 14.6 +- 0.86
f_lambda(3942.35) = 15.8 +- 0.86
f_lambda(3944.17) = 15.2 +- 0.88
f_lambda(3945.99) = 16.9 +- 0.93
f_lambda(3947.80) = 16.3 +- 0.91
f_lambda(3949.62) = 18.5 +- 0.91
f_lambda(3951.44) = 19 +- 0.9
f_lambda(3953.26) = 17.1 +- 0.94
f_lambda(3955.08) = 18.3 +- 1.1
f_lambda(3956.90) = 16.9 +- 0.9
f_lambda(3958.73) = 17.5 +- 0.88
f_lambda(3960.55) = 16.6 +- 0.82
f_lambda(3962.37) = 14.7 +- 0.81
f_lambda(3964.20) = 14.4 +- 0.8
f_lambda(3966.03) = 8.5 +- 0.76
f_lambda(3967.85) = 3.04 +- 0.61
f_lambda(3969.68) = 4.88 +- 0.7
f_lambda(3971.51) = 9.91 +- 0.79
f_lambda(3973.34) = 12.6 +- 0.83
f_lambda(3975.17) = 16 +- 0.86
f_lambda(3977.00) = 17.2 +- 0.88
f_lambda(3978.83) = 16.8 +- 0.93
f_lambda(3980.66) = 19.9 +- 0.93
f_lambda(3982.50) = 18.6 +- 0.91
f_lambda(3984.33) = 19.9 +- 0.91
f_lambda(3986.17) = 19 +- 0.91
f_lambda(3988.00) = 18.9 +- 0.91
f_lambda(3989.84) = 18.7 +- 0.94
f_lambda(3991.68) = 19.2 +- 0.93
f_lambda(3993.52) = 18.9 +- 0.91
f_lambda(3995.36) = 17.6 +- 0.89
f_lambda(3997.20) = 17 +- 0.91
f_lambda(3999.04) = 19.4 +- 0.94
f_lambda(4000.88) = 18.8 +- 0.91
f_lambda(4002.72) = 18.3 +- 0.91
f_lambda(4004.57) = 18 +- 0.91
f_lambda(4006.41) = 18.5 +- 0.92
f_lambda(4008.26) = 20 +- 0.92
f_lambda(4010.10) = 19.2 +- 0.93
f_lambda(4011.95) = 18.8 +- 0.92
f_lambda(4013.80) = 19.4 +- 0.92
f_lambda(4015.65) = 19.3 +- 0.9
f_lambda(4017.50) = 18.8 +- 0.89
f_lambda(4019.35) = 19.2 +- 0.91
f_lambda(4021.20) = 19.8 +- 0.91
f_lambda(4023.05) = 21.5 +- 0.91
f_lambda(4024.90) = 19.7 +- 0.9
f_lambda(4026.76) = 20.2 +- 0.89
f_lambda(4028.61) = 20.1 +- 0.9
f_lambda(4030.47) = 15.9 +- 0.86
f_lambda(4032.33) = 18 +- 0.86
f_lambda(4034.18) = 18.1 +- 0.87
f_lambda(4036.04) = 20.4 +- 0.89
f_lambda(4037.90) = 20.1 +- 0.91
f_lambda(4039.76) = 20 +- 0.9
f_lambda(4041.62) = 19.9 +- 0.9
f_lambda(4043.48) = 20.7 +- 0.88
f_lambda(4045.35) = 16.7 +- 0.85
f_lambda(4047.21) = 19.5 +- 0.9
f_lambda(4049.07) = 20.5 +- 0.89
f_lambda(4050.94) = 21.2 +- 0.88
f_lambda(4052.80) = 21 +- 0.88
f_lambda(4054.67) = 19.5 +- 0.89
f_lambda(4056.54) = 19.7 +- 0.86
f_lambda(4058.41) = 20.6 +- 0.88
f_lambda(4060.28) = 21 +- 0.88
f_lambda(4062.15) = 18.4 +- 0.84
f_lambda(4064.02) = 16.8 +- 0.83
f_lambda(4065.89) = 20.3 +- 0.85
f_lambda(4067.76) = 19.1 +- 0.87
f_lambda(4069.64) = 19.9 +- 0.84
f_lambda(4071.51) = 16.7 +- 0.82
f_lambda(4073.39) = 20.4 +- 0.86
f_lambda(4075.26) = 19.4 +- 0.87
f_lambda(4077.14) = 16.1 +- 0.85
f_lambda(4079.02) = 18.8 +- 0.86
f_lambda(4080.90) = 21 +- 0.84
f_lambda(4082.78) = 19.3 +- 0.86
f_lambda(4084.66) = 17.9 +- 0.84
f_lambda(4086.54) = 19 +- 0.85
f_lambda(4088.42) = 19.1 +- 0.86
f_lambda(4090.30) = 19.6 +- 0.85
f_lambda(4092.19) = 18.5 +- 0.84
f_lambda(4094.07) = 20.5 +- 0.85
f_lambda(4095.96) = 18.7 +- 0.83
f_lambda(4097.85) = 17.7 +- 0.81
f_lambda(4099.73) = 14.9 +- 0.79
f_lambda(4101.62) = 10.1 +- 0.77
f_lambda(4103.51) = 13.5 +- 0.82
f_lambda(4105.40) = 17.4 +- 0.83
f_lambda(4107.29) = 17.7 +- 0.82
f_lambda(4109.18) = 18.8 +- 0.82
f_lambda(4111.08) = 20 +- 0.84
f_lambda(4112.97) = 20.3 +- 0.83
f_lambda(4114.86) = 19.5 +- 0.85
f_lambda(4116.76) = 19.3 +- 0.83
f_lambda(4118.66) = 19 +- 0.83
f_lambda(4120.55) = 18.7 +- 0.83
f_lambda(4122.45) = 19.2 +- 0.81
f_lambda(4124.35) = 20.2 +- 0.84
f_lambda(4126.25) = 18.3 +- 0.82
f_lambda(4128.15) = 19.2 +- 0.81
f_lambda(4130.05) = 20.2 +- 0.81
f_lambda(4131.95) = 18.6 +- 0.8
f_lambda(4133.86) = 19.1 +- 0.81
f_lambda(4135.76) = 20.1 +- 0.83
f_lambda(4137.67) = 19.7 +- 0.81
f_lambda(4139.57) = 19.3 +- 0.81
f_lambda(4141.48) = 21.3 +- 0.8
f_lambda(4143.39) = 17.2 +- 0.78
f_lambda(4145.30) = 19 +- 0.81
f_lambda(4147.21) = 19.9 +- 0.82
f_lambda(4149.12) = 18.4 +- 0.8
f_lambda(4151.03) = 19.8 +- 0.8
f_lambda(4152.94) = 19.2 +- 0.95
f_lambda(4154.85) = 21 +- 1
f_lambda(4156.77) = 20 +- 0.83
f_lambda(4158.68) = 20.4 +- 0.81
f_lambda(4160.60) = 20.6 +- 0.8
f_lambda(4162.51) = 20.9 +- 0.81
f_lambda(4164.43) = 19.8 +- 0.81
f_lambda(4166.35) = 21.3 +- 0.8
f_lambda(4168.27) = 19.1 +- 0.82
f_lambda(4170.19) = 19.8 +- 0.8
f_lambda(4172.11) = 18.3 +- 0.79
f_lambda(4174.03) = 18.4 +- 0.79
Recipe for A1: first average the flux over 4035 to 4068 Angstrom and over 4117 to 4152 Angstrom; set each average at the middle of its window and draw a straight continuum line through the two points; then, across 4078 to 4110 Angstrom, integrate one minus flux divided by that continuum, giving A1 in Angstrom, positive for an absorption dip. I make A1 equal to 2.8 Angstrom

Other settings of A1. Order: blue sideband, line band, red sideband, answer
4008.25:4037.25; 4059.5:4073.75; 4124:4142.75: 0.3 Angstrom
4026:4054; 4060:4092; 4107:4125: 0.8 Angstrom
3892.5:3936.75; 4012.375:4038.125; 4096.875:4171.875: -3.5 Angstrom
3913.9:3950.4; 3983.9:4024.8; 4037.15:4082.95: -4.9 Angstrom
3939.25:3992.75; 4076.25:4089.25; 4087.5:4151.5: -0.6 Angstrom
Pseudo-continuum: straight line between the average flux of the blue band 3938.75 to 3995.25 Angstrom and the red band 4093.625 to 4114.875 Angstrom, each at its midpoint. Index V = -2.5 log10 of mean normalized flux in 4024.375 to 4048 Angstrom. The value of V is -0.16 mag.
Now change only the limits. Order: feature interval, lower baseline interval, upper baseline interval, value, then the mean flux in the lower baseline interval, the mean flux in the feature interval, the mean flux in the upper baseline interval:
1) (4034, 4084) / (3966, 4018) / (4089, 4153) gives -0.10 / 16.9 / 19.5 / 18.6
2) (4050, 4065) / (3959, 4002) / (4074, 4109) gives -0.15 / 15.7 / 19.8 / 17.8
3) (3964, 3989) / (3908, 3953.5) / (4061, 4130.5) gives 0.11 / 14.7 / 14.3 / 18.5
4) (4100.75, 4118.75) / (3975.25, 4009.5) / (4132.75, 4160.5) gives 0.11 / 18.5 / 17.5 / 19.6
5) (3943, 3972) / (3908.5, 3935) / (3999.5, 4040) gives 0.13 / 14.5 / 14.3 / 19.2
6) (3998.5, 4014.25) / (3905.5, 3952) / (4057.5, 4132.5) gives -0.15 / 14.7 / 18.9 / 18.6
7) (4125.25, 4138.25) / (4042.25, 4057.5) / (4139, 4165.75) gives 0.03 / 19.8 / 19.3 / 19.8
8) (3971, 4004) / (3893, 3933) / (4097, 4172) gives -0.05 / 15.9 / 17.7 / 18.9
